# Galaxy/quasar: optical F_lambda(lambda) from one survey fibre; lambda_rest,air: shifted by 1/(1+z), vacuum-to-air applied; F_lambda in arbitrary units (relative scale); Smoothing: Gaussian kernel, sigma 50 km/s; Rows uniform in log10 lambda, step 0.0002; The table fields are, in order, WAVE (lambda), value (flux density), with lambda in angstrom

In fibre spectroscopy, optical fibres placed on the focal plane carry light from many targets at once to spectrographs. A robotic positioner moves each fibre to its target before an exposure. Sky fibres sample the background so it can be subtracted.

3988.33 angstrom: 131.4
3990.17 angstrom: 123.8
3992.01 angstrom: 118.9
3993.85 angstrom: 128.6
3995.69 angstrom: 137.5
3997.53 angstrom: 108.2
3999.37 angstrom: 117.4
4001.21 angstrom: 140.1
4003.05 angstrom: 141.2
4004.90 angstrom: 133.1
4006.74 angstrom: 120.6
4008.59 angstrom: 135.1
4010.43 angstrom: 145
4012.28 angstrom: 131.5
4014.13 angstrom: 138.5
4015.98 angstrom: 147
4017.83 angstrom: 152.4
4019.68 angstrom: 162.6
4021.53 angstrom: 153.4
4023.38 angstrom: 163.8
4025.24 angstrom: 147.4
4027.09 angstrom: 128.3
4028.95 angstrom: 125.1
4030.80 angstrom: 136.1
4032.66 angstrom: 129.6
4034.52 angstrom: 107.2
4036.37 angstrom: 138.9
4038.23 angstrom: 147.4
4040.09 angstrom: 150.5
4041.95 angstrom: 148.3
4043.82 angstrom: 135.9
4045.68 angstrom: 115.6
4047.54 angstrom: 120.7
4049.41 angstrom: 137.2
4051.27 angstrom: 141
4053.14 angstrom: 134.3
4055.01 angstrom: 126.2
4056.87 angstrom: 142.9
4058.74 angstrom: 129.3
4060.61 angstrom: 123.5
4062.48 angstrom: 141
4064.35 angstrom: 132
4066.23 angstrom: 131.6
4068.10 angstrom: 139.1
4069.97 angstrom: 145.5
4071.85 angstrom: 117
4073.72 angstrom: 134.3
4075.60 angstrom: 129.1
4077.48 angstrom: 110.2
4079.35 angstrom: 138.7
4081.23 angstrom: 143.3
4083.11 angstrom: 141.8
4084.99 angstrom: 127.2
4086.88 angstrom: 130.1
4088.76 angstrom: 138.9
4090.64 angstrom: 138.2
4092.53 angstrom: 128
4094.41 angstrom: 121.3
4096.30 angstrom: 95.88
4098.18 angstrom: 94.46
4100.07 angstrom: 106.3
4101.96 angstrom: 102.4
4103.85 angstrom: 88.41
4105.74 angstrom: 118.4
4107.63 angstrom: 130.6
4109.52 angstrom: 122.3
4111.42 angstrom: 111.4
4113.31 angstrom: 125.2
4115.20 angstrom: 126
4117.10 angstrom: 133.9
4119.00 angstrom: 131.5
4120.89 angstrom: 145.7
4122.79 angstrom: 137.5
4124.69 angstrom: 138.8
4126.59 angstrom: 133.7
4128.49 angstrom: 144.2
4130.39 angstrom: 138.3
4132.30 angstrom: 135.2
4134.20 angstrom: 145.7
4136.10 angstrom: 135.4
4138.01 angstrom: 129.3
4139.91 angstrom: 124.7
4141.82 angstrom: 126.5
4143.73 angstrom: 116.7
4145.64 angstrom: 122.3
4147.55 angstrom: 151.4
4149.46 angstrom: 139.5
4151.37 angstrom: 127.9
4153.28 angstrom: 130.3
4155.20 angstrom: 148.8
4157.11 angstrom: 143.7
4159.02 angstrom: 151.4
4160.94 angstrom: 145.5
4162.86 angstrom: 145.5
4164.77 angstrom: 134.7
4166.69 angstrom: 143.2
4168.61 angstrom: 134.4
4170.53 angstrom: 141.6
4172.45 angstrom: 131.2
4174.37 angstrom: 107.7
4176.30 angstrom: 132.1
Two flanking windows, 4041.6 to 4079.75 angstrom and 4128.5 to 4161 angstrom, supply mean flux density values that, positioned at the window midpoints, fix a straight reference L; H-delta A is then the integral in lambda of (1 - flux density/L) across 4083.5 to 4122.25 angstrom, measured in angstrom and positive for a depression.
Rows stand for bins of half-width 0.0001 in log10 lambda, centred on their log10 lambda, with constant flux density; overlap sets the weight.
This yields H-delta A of 3.6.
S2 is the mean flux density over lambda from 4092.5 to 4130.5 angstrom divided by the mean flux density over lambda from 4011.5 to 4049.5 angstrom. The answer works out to 0.88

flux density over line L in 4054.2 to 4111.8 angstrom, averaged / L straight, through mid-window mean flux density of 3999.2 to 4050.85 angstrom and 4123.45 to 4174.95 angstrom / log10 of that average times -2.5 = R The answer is 0.098 mag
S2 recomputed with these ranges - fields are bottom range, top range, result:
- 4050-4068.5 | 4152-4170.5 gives 1.06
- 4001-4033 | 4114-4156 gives 0.96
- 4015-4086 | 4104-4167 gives 0.98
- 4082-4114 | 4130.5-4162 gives 1.14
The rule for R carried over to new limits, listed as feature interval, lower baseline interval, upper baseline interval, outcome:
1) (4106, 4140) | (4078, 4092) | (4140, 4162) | 0.03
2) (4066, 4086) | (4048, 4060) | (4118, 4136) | 0.02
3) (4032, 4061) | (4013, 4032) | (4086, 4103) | 0.02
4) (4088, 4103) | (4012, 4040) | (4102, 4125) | 0.11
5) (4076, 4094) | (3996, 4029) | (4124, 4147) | 0.02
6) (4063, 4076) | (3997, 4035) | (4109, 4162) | 0.02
